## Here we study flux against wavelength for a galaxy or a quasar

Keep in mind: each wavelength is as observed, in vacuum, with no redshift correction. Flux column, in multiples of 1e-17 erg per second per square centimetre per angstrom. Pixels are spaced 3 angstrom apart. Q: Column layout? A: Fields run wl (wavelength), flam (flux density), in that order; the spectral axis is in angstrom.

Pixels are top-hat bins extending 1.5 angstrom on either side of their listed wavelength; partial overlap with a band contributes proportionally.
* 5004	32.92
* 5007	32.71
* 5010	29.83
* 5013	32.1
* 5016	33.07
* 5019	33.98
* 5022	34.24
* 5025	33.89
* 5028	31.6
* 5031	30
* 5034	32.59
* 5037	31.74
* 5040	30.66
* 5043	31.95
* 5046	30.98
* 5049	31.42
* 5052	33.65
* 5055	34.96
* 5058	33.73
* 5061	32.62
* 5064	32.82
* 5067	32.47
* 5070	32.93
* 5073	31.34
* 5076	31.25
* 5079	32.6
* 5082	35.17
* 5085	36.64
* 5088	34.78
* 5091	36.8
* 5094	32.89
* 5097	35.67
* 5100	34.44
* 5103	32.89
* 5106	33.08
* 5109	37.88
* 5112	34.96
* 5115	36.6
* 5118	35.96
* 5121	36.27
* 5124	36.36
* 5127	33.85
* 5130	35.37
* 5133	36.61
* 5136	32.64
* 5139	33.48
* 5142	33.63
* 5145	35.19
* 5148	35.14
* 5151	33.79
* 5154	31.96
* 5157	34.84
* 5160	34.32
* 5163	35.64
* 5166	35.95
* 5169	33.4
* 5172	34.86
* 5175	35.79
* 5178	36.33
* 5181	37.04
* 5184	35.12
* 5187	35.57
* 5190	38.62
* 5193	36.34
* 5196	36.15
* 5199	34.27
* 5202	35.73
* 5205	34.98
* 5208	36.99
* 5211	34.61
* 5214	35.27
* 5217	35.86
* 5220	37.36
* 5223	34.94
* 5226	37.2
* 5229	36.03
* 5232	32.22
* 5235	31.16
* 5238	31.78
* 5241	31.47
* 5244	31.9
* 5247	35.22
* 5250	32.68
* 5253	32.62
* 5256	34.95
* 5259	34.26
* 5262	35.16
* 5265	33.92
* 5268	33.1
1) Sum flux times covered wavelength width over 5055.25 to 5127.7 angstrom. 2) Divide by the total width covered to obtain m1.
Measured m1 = 34.3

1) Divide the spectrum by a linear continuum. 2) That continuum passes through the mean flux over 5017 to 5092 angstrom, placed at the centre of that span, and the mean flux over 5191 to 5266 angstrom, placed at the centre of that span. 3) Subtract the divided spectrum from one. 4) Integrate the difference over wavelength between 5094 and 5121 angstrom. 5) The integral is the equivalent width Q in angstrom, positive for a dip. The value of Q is -1.3 angstrom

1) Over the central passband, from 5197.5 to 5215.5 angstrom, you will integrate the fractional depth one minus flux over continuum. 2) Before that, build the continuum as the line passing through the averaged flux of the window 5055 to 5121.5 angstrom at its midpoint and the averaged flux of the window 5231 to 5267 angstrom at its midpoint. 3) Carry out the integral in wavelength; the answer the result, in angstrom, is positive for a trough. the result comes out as -1.0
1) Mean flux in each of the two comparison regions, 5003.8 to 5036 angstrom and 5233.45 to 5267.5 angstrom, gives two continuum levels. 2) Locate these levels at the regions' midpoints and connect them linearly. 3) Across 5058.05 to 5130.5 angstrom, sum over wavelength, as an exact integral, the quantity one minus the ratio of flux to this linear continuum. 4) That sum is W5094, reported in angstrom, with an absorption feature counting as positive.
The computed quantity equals -3.78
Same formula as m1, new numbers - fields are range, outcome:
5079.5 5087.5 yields 35.4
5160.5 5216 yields 35.7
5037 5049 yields 31.3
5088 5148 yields 35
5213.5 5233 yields 35.7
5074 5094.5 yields 34.3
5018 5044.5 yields 32.3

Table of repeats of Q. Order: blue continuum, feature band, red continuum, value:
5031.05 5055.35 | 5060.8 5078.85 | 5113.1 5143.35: 0.39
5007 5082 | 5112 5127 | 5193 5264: -1.20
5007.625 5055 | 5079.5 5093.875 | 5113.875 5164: -0.77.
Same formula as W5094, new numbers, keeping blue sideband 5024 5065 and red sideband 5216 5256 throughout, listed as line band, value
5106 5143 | -2.5 angstrom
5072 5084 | -0.1 angstrom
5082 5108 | -1.6 angstrom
